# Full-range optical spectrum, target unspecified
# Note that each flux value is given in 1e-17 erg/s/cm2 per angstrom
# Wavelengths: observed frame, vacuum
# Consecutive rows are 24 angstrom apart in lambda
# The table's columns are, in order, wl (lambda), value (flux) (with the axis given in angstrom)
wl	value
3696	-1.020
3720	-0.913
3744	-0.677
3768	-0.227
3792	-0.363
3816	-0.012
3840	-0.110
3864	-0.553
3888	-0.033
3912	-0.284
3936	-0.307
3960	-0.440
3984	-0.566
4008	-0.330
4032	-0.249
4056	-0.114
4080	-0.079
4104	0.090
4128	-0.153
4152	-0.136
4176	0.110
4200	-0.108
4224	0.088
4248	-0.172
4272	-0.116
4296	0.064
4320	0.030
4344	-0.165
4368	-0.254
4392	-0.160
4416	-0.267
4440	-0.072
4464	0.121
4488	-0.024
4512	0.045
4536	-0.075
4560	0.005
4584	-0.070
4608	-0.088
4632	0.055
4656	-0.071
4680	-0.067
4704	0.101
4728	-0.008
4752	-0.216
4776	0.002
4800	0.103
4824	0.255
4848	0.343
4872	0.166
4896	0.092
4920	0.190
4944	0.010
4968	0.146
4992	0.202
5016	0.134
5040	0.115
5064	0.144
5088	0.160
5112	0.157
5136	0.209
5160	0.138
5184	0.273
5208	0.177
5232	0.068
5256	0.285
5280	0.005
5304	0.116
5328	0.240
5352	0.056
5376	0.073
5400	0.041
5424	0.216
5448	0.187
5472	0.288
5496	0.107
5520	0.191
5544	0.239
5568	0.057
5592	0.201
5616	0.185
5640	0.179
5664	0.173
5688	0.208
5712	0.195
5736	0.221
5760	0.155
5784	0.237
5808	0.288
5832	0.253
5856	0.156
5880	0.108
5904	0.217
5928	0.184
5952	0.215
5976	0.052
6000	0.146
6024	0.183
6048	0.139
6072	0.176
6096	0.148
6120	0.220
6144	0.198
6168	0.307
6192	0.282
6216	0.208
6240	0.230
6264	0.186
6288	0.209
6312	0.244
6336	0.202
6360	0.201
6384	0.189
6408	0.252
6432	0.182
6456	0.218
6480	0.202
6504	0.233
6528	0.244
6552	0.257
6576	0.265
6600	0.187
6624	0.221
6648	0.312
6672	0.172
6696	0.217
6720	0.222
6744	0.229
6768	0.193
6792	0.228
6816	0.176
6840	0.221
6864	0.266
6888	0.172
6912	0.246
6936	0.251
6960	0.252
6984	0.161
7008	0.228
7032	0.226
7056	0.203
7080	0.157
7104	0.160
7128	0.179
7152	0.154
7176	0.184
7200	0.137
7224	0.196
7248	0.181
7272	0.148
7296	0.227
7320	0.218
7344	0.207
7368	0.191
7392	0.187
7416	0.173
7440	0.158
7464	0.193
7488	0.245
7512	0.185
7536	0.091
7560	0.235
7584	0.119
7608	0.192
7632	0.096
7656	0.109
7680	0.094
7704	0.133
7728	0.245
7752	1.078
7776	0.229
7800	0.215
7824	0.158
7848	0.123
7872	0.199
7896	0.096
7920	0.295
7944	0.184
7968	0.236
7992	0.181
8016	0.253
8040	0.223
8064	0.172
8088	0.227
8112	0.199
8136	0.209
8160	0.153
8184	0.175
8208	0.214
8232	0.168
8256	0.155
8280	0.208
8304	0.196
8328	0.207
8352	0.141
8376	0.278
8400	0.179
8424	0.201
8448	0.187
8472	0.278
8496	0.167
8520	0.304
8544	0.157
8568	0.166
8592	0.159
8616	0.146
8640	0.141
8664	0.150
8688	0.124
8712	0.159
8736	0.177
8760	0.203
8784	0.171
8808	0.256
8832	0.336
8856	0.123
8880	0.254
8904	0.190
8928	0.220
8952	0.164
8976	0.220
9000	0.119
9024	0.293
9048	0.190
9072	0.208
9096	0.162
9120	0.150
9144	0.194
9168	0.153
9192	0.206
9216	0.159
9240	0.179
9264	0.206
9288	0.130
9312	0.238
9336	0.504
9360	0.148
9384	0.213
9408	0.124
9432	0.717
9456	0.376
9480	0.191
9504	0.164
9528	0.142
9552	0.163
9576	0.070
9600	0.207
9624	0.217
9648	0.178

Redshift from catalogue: 1.08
